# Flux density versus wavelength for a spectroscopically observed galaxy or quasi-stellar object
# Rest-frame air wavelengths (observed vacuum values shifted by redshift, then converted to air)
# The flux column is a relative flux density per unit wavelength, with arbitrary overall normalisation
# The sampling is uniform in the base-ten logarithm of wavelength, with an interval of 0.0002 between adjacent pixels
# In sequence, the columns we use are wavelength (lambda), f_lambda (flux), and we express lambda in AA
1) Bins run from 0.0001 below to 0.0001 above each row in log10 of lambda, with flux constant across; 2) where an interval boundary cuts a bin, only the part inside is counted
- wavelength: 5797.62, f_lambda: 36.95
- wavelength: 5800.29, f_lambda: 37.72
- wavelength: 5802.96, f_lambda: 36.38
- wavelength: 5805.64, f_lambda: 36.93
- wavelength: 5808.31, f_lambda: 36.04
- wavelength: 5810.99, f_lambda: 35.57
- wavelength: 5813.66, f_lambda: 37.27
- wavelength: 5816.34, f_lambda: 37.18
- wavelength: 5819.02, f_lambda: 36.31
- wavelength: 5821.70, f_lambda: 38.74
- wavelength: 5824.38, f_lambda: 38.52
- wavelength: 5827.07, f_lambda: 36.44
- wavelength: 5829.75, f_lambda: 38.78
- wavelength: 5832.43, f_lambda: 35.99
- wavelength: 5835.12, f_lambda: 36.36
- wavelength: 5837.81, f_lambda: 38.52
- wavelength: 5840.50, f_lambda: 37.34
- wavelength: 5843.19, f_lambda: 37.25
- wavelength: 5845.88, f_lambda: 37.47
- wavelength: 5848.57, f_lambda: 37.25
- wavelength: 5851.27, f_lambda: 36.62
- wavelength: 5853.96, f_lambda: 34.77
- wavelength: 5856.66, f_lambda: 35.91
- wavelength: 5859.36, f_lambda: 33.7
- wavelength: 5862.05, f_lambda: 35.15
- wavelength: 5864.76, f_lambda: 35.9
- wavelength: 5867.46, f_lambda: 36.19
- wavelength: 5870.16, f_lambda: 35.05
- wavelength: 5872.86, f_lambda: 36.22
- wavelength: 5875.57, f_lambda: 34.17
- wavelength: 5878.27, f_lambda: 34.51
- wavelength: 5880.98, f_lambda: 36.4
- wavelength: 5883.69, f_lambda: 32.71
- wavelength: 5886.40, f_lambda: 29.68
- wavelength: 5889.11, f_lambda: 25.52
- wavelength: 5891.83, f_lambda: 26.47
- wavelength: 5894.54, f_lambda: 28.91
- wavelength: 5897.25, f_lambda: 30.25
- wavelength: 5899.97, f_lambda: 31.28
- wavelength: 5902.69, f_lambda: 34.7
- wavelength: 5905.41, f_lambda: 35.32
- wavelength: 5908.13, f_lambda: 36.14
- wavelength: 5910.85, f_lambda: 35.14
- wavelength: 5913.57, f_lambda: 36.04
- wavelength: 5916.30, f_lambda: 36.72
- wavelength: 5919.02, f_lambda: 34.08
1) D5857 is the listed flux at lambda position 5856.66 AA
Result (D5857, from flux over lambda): 35.91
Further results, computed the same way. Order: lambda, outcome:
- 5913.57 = 36.04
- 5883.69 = 32.71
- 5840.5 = 37.34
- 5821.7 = 38.74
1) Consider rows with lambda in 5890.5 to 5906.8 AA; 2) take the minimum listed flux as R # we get 26.47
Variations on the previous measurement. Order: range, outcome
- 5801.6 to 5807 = 36.38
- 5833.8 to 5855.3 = 34.77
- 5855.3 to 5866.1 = 33.7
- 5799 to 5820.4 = 35.57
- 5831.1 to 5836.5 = 35.99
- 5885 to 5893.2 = 25.52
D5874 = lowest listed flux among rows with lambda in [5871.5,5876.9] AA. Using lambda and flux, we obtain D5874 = 34.17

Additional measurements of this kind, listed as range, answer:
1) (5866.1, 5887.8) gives 29.68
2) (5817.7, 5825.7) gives 36.31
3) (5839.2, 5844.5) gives 37.25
